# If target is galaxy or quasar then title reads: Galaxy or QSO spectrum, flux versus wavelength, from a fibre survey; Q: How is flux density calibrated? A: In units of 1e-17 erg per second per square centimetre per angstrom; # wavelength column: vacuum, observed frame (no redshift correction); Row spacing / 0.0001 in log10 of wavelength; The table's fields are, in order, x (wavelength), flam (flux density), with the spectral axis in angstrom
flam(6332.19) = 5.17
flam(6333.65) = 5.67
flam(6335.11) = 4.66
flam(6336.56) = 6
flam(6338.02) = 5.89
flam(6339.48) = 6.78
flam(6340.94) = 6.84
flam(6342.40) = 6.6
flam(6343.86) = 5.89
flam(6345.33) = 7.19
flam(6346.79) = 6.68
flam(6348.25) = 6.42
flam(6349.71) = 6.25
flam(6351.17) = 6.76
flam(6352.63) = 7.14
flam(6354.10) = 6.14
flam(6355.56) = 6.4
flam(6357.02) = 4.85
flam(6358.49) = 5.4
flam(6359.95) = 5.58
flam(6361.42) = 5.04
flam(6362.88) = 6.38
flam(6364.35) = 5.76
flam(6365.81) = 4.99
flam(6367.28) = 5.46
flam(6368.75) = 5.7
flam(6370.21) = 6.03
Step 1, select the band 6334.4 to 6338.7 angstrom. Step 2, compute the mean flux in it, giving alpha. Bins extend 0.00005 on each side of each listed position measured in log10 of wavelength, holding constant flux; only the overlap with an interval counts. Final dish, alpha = 5.53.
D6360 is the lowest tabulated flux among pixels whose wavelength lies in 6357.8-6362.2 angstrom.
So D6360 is 5.04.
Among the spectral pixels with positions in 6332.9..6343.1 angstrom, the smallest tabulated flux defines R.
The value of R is 4.66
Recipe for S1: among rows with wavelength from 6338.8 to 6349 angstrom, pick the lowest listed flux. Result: 5.89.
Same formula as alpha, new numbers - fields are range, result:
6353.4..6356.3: 6.28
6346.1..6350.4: 6.45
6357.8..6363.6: 5.6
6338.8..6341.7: 6.81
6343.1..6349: 6.54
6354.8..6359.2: 5.56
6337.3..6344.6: 6.39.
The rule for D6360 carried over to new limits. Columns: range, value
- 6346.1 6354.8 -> 6.14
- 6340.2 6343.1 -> 6.6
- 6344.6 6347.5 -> 6.68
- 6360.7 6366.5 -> 4.99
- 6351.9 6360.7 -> 4.85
